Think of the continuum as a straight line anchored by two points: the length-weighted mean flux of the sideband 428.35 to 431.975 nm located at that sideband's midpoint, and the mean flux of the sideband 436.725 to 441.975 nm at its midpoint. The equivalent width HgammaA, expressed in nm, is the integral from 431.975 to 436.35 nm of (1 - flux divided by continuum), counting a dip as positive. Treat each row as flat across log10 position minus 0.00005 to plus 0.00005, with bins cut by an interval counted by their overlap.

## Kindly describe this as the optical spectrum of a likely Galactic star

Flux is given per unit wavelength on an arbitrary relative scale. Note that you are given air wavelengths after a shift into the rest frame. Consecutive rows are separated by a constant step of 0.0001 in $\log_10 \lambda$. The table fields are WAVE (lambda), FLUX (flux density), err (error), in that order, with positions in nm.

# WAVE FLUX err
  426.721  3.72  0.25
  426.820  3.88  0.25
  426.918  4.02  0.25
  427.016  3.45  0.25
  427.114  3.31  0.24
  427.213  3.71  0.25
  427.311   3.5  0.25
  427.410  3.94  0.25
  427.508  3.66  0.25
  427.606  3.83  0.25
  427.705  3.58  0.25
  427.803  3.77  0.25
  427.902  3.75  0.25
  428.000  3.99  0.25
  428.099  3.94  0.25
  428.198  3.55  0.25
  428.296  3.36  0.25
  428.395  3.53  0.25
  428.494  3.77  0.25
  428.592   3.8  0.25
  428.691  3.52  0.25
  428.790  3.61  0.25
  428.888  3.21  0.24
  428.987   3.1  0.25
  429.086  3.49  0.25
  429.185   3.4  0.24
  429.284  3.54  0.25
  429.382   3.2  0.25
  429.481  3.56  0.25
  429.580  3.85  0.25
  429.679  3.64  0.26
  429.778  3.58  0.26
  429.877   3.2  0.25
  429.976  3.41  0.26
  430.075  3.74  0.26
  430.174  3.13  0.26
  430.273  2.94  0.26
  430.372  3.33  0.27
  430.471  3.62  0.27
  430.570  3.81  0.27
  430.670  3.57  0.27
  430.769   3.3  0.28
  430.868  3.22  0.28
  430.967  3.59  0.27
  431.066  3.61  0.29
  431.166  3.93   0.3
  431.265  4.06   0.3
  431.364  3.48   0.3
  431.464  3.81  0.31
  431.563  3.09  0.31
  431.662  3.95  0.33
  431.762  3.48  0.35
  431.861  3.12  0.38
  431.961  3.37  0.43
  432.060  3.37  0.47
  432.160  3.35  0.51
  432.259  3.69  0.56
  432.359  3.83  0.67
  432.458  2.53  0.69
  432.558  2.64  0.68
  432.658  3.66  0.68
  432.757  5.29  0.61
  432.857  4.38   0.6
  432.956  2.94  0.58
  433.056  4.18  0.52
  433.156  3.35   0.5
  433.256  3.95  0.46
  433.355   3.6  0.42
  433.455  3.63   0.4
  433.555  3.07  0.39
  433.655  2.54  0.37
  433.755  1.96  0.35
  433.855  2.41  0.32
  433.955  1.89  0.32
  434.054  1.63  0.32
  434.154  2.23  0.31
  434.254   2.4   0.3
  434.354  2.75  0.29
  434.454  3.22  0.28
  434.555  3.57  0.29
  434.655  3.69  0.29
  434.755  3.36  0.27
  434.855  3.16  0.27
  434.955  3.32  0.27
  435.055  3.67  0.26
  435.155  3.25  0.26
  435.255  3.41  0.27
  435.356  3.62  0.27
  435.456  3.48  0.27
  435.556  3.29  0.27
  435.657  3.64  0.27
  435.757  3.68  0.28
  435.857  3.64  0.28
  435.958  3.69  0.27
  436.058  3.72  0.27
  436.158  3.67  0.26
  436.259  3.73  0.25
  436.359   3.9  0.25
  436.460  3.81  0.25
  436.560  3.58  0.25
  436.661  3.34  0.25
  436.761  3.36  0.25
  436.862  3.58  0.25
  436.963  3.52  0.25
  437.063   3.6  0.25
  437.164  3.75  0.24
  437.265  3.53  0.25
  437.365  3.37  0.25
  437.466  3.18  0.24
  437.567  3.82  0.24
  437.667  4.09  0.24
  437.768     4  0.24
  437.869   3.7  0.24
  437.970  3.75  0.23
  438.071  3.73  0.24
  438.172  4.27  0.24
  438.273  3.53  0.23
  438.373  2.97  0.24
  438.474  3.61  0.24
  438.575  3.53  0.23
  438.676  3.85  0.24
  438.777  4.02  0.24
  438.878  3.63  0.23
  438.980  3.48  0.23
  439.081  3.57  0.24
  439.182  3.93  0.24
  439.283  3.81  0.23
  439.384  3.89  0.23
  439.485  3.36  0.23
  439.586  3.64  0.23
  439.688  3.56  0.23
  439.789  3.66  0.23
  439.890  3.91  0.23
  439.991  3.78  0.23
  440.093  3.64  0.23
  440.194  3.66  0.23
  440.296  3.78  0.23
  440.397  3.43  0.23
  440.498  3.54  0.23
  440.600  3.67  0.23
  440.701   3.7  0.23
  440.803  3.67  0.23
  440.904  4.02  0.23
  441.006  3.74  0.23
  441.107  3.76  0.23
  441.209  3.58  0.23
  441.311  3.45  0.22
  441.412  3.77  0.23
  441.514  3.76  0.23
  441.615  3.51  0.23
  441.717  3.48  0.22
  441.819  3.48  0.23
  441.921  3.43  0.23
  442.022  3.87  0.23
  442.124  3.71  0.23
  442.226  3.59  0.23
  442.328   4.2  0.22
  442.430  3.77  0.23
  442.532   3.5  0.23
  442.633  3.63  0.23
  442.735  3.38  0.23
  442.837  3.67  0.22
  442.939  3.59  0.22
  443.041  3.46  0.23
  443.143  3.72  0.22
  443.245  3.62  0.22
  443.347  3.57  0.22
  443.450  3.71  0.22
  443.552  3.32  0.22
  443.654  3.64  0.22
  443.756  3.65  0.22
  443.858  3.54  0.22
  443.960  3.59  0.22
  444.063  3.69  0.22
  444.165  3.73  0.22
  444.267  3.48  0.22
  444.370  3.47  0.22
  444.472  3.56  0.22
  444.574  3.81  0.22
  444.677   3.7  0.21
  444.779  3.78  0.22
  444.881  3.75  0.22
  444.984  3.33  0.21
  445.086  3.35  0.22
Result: 0.32 nm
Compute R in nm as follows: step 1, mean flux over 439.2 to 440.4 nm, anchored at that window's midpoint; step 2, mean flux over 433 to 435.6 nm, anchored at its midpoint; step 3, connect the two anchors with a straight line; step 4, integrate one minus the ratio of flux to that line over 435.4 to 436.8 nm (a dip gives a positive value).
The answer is -0.13 nm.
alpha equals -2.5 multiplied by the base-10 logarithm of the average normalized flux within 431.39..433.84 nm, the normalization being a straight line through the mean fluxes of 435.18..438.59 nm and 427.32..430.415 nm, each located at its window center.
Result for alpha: 0.05 mag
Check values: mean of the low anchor 3.55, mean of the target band 3.43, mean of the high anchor 3.62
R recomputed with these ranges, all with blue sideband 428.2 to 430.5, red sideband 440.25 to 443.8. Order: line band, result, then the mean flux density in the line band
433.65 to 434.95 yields 0.304 nm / 2.71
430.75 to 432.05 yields -0.019 nm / 3.54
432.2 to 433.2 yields -0.040 nm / 3.65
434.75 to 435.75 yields 0.031 nm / 3.43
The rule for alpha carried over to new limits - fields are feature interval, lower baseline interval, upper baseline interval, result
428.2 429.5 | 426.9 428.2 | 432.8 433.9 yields 0.04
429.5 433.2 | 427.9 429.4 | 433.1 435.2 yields -0.09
